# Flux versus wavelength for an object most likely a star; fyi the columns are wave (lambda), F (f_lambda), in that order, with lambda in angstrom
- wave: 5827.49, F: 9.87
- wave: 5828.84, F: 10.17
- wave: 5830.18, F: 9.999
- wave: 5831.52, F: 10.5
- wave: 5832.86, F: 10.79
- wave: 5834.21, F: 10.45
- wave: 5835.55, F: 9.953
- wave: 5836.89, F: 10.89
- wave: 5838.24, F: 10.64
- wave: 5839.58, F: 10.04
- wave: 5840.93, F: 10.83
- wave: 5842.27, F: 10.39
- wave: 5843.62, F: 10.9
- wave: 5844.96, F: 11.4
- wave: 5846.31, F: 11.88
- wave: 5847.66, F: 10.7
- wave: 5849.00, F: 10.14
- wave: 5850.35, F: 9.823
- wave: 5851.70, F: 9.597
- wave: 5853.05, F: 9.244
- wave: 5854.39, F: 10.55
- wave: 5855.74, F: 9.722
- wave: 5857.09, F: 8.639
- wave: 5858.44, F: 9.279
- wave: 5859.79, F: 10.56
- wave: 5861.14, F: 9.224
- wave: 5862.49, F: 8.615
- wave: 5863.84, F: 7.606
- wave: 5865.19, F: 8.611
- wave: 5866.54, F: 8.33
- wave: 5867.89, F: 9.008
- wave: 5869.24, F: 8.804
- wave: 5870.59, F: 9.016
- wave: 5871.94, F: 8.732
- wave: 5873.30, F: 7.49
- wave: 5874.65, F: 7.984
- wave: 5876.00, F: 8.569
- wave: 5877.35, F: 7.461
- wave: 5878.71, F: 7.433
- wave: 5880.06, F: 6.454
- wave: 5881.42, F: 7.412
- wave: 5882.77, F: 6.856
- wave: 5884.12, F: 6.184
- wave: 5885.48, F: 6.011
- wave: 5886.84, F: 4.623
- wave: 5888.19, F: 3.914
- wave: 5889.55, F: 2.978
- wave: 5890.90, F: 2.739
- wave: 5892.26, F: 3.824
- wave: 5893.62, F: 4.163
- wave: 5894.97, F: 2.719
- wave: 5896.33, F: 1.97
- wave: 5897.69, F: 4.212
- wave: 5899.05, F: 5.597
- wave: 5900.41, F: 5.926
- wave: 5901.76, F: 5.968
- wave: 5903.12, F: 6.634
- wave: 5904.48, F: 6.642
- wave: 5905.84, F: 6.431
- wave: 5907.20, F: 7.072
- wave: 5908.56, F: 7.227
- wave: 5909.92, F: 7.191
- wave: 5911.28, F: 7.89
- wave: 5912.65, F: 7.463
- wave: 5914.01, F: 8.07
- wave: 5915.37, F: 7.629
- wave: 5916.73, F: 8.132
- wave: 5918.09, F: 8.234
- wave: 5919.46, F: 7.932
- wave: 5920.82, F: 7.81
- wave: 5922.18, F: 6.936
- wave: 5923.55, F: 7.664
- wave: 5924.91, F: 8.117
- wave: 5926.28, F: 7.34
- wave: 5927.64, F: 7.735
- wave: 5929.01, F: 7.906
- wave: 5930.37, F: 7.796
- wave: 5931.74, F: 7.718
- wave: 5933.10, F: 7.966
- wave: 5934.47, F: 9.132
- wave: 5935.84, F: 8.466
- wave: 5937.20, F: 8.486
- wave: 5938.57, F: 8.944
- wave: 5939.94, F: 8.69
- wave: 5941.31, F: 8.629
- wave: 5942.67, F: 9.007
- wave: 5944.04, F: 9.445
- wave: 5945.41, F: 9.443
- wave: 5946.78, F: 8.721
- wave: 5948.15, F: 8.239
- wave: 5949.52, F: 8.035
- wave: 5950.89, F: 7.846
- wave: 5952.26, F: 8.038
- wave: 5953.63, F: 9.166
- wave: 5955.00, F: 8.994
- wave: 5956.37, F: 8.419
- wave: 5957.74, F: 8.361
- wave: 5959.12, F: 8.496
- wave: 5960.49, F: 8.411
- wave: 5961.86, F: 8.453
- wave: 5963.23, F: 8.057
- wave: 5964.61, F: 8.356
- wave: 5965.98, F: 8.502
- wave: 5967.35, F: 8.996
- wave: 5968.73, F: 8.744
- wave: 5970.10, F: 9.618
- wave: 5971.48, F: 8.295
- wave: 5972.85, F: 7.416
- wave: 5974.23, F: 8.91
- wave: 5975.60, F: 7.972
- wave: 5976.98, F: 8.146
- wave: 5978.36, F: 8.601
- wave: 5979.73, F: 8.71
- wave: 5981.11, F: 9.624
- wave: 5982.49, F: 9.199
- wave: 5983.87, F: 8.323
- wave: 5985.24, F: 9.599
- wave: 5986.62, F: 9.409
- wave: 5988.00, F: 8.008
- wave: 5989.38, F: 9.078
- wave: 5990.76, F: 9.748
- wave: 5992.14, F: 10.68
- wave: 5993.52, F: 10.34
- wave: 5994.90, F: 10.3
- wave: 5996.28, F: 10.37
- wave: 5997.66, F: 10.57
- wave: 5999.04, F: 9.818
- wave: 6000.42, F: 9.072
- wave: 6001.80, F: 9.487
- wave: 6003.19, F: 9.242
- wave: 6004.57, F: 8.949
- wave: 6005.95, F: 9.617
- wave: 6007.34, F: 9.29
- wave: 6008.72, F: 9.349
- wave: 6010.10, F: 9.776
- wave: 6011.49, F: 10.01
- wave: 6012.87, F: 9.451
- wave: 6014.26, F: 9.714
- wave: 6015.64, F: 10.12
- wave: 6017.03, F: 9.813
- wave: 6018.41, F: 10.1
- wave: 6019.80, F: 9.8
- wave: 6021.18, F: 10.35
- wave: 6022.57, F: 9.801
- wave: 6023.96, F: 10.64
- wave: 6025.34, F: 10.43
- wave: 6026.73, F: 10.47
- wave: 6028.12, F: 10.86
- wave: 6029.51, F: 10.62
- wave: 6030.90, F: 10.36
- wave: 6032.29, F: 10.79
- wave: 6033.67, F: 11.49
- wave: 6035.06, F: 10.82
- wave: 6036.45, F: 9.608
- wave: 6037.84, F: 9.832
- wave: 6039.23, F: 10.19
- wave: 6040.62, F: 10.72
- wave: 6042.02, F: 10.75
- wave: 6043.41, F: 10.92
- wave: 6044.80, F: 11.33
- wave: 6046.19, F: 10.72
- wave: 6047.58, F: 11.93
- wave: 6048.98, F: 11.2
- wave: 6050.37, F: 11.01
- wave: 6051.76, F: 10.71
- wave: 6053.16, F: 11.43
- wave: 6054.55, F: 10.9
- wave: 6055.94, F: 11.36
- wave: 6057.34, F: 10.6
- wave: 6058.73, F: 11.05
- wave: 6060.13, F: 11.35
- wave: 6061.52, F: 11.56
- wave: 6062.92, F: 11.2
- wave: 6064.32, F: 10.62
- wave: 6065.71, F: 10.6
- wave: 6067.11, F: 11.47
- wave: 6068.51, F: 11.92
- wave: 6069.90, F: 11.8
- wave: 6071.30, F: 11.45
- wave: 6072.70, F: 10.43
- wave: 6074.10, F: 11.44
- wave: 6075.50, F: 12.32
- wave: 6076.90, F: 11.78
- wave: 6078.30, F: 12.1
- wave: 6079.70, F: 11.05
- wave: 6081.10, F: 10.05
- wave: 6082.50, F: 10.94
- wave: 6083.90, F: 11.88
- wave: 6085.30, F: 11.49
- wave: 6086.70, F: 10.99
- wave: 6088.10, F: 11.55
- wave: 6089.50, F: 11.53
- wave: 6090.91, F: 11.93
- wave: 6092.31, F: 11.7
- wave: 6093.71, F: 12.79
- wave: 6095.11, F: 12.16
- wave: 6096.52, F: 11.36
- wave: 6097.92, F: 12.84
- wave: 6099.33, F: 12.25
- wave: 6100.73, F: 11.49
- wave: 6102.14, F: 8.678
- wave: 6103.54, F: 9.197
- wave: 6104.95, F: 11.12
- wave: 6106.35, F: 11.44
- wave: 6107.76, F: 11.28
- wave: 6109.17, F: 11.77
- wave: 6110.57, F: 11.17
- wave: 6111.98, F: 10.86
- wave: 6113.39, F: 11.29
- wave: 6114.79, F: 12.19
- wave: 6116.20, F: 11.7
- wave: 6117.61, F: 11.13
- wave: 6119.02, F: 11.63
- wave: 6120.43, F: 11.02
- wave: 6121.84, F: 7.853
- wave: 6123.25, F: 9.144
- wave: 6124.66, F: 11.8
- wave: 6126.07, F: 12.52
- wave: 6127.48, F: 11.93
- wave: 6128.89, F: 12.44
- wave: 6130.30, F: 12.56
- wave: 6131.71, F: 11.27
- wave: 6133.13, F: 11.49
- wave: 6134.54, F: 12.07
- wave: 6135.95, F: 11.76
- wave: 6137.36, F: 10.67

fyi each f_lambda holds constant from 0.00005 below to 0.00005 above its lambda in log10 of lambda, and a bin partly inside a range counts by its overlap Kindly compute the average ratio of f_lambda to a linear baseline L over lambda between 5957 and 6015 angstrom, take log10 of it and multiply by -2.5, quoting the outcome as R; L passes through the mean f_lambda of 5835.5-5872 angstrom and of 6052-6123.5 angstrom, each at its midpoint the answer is 0.16 mag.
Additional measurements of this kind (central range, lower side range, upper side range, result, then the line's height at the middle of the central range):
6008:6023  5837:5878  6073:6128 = 0.09 mag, 10.7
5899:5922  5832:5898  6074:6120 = 0.21 mag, 8.78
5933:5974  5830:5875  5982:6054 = 0.16 mag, 9.97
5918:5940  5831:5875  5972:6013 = 0.18 mag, 9.49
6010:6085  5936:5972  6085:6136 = -0.06 mag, 10.3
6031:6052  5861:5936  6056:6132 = -0.07 mag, 10.1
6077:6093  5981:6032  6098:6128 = -0.07 mag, 10.7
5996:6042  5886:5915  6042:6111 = -0.08 mag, 9.38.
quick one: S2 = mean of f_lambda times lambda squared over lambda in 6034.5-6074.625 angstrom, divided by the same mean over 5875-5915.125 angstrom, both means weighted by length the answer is 2.0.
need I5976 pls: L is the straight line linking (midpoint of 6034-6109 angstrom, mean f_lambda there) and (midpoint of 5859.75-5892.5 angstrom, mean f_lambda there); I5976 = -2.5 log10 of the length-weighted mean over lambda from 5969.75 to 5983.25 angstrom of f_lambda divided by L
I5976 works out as 0.072 mag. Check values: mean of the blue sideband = 7.11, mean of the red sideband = 11.2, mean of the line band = 8.62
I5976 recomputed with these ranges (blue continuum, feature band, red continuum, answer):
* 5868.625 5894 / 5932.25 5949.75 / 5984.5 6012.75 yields -0.090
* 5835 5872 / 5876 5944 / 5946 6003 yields 0.343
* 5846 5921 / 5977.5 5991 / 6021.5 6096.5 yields 0.060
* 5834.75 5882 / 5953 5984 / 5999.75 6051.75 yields 0.155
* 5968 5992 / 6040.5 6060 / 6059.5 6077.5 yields -0.021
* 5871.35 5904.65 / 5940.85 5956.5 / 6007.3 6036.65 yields -0.127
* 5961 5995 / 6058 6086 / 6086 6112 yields -0.048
